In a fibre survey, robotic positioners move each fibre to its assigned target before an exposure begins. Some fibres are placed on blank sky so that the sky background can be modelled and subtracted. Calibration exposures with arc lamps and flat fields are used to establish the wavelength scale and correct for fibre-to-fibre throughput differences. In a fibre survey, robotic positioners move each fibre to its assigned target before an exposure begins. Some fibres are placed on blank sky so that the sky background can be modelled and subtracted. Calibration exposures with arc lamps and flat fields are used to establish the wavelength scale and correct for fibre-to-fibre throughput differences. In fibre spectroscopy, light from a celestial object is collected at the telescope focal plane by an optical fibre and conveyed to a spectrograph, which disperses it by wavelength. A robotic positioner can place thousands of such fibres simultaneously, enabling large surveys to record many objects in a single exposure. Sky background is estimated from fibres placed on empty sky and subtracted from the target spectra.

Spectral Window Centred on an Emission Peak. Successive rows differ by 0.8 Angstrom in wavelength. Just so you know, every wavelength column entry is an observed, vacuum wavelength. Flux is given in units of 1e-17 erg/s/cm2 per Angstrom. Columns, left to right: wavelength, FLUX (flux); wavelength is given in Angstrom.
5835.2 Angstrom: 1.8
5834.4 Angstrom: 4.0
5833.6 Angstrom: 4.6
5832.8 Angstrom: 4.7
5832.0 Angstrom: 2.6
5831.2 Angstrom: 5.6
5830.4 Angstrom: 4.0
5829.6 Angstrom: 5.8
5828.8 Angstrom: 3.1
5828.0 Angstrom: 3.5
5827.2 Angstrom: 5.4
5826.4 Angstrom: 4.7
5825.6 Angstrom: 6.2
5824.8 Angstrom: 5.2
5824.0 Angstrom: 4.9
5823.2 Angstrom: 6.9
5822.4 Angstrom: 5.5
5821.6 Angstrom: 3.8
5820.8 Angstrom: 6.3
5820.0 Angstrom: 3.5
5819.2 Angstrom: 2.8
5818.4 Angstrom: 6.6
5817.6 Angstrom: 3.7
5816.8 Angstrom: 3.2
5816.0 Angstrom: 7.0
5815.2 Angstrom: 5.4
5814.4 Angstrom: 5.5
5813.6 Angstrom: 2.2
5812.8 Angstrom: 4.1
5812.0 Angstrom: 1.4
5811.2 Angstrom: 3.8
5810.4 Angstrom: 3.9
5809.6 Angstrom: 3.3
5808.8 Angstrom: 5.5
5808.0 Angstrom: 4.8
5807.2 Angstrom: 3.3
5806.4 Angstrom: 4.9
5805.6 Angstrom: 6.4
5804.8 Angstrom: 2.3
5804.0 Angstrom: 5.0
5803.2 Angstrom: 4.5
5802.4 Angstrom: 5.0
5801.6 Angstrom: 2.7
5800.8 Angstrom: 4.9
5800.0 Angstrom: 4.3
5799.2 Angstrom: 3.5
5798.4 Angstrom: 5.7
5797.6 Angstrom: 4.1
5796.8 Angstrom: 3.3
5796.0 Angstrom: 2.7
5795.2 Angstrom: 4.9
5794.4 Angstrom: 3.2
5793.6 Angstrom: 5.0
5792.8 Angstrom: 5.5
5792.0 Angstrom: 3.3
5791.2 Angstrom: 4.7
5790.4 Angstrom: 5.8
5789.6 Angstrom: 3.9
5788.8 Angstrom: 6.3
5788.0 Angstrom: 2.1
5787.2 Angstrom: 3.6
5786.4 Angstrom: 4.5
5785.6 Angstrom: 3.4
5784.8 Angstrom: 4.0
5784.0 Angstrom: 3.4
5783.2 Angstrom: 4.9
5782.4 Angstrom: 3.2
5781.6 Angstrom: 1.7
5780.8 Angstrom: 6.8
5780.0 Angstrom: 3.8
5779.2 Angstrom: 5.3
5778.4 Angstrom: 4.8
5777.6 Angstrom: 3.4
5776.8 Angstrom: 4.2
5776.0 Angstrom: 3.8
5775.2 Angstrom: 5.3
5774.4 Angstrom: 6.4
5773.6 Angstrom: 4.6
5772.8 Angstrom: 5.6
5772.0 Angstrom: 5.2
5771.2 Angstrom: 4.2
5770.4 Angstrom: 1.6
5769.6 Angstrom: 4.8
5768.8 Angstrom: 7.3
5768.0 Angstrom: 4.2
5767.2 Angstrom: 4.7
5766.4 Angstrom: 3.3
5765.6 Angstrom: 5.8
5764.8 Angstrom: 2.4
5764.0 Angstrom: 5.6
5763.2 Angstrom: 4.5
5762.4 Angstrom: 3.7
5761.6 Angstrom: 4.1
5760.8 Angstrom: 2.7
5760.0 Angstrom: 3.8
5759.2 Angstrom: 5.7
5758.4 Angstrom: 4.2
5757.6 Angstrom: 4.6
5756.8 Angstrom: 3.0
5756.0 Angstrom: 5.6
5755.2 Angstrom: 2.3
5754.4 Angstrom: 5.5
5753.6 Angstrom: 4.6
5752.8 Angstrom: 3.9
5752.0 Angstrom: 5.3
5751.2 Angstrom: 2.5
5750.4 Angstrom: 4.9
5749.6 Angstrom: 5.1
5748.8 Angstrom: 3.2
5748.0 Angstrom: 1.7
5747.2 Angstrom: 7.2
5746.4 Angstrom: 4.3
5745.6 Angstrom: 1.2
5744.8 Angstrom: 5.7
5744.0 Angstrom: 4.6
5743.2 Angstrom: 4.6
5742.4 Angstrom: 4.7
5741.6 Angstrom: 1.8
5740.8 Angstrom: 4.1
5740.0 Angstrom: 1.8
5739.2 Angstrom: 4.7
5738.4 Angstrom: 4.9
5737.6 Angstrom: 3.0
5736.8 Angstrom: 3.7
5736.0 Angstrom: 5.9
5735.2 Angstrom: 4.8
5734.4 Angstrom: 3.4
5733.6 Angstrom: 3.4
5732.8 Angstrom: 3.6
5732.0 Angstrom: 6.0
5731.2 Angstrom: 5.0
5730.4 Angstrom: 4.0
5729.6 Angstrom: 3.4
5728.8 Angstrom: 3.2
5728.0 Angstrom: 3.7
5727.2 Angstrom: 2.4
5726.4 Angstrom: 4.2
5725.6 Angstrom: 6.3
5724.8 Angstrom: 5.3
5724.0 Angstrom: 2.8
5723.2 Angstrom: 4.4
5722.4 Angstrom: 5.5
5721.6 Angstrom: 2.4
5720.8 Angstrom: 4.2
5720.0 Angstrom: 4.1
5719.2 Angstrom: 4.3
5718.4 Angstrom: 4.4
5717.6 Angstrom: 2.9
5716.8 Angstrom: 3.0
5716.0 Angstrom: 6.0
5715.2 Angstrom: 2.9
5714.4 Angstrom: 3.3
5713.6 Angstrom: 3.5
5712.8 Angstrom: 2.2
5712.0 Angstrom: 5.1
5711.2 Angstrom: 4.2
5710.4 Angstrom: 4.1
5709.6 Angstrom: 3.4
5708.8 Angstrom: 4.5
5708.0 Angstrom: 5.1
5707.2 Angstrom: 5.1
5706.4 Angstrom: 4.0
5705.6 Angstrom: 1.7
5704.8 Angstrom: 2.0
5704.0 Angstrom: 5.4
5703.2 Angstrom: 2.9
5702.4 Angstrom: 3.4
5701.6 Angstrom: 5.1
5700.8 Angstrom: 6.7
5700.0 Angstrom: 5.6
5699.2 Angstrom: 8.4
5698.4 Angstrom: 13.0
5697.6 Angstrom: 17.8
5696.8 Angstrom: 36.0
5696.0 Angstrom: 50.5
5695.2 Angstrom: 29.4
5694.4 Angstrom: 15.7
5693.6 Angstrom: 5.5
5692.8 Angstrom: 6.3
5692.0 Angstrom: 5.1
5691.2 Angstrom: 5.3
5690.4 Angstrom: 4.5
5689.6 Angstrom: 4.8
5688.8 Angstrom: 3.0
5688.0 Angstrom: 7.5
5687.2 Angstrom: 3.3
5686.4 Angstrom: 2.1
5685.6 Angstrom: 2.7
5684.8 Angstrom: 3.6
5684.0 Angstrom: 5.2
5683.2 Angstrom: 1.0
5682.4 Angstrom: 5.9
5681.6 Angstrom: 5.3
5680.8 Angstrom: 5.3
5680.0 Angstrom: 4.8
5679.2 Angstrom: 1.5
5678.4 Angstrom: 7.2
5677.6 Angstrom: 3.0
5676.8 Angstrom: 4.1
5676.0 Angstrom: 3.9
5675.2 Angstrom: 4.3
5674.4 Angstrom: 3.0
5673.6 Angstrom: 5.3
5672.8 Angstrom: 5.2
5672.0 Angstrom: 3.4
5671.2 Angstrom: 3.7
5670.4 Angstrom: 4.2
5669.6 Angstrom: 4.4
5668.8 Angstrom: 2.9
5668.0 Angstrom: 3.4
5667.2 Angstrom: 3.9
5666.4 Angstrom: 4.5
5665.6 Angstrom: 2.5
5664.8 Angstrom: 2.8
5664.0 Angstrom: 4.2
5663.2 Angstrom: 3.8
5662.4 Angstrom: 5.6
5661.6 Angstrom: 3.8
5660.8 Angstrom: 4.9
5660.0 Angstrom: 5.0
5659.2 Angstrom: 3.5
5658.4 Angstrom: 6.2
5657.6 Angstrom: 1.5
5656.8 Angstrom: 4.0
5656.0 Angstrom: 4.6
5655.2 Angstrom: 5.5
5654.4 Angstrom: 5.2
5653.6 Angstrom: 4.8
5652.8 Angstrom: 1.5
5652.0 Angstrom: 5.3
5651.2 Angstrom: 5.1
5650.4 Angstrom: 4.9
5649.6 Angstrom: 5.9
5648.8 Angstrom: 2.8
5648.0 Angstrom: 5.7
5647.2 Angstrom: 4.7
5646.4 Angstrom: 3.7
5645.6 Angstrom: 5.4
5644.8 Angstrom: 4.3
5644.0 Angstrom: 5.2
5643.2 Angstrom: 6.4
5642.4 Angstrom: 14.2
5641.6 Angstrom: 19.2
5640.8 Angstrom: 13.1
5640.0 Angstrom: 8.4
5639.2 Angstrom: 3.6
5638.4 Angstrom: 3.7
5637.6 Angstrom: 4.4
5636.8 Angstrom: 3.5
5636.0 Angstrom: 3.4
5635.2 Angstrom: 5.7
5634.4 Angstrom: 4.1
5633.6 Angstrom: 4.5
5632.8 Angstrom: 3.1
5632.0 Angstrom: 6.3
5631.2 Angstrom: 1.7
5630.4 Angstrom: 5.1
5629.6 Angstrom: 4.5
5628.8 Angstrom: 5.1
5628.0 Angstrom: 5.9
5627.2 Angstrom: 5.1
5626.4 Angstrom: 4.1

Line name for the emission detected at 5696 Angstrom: [O III] 5007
